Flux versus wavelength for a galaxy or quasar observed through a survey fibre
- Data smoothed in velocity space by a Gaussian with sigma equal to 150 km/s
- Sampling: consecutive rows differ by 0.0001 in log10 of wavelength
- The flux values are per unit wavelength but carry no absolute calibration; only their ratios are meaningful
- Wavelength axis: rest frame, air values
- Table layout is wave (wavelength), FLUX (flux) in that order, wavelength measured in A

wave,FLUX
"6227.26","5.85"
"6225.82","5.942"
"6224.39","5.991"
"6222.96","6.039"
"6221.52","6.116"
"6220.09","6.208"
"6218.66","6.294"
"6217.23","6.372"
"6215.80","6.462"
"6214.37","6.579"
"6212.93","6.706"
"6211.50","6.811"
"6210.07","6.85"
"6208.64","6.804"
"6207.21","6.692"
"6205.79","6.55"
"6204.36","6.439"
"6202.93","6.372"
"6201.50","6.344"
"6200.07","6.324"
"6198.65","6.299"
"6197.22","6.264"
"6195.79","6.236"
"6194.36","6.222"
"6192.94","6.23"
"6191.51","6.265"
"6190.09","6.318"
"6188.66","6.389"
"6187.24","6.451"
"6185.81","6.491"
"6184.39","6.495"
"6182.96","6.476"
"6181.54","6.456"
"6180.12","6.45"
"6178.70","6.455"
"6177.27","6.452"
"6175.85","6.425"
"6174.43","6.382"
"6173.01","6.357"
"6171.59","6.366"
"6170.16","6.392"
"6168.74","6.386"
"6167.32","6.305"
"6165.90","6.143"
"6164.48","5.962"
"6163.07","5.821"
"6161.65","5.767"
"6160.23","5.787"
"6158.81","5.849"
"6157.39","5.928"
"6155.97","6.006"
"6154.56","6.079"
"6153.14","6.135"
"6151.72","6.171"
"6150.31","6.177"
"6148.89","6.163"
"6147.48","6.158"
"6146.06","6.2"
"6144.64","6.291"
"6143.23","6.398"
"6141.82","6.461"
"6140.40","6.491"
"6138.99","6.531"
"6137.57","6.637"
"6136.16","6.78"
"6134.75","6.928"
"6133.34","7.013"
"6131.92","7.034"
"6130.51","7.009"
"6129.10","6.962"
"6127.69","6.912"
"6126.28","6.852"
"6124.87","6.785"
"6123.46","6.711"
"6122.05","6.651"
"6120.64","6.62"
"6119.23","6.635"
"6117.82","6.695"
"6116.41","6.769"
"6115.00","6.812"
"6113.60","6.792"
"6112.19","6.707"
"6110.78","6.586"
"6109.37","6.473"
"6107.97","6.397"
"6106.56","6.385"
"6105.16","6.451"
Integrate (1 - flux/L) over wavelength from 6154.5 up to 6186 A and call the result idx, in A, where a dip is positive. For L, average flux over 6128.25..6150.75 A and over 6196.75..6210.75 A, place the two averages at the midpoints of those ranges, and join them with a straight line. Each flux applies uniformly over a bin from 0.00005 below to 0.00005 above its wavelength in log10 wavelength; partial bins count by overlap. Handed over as 1.5 A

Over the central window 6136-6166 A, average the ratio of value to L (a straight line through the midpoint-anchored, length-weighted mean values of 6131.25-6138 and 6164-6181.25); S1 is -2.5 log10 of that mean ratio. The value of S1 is 0.08 mag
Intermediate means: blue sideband 6.89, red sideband 6.35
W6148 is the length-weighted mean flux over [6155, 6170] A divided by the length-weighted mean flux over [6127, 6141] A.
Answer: 0.9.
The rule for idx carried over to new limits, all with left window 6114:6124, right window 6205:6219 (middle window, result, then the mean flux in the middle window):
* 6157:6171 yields 1.3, 6.04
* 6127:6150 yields 0.2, 6.61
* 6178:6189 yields 0.3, 6.46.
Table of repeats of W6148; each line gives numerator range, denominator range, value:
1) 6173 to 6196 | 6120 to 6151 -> 0.96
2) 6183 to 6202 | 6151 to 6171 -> 1.05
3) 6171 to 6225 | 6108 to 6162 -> 0.99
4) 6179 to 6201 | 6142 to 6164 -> 1.05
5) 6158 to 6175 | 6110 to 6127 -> 0.91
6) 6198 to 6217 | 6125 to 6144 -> 0.97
